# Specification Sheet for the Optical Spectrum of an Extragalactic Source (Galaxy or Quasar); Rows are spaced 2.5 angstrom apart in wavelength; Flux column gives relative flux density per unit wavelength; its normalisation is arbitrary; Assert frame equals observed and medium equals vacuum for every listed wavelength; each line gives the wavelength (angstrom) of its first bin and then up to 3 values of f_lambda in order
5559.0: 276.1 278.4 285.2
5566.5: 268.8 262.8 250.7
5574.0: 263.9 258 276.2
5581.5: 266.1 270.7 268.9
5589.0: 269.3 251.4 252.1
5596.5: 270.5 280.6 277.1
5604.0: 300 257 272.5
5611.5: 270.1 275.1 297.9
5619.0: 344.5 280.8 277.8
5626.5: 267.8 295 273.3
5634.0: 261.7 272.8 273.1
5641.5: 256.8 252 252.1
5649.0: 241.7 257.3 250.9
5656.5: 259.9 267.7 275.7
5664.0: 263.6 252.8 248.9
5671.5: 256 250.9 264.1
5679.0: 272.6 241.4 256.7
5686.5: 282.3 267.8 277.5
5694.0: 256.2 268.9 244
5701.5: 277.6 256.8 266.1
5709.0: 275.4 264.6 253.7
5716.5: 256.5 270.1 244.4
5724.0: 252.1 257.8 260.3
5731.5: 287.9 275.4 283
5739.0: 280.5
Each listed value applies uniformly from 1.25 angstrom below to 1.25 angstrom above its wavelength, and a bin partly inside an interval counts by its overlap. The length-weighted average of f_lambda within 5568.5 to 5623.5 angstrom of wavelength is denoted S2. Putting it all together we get 274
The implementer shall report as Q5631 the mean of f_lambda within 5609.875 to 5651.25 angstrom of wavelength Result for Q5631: 274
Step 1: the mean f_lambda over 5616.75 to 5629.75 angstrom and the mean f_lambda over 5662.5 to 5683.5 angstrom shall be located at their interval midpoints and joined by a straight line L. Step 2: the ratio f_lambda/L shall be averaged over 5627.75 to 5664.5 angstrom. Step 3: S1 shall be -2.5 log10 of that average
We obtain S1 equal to 0.05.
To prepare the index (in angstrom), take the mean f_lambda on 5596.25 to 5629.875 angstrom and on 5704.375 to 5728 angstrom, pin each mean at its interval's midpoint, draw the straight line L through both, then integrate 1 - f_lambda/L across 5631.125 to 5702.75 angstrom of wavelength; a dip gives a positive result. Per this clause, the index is 2.7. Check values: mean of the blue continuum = 284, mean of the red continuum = 260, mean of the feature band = 261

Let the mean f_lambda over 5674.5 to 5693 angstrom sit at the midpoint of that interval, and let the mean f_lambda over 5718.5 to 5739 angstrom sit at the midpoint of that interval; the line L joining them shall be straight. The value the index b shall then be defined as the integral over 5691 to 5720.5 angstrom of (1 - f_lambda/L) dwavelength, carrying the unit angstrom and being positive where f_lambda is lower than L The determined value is 0.3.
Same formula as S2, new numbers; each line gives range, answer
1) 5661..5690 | 261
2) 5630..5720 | 262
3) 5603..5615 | 274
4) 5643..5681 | 257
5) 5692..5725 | 261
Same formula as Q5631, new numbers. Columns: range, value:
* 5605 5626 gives 284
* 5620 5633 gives 280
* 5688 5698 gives 267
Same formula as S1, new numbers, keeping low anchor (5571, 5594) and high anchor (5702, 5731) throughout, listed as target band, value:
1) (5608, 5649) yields -0.051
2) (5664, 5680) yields 0.017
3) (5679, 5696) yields -0.012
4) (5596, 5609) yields -0.055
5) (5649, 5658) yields 0.033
